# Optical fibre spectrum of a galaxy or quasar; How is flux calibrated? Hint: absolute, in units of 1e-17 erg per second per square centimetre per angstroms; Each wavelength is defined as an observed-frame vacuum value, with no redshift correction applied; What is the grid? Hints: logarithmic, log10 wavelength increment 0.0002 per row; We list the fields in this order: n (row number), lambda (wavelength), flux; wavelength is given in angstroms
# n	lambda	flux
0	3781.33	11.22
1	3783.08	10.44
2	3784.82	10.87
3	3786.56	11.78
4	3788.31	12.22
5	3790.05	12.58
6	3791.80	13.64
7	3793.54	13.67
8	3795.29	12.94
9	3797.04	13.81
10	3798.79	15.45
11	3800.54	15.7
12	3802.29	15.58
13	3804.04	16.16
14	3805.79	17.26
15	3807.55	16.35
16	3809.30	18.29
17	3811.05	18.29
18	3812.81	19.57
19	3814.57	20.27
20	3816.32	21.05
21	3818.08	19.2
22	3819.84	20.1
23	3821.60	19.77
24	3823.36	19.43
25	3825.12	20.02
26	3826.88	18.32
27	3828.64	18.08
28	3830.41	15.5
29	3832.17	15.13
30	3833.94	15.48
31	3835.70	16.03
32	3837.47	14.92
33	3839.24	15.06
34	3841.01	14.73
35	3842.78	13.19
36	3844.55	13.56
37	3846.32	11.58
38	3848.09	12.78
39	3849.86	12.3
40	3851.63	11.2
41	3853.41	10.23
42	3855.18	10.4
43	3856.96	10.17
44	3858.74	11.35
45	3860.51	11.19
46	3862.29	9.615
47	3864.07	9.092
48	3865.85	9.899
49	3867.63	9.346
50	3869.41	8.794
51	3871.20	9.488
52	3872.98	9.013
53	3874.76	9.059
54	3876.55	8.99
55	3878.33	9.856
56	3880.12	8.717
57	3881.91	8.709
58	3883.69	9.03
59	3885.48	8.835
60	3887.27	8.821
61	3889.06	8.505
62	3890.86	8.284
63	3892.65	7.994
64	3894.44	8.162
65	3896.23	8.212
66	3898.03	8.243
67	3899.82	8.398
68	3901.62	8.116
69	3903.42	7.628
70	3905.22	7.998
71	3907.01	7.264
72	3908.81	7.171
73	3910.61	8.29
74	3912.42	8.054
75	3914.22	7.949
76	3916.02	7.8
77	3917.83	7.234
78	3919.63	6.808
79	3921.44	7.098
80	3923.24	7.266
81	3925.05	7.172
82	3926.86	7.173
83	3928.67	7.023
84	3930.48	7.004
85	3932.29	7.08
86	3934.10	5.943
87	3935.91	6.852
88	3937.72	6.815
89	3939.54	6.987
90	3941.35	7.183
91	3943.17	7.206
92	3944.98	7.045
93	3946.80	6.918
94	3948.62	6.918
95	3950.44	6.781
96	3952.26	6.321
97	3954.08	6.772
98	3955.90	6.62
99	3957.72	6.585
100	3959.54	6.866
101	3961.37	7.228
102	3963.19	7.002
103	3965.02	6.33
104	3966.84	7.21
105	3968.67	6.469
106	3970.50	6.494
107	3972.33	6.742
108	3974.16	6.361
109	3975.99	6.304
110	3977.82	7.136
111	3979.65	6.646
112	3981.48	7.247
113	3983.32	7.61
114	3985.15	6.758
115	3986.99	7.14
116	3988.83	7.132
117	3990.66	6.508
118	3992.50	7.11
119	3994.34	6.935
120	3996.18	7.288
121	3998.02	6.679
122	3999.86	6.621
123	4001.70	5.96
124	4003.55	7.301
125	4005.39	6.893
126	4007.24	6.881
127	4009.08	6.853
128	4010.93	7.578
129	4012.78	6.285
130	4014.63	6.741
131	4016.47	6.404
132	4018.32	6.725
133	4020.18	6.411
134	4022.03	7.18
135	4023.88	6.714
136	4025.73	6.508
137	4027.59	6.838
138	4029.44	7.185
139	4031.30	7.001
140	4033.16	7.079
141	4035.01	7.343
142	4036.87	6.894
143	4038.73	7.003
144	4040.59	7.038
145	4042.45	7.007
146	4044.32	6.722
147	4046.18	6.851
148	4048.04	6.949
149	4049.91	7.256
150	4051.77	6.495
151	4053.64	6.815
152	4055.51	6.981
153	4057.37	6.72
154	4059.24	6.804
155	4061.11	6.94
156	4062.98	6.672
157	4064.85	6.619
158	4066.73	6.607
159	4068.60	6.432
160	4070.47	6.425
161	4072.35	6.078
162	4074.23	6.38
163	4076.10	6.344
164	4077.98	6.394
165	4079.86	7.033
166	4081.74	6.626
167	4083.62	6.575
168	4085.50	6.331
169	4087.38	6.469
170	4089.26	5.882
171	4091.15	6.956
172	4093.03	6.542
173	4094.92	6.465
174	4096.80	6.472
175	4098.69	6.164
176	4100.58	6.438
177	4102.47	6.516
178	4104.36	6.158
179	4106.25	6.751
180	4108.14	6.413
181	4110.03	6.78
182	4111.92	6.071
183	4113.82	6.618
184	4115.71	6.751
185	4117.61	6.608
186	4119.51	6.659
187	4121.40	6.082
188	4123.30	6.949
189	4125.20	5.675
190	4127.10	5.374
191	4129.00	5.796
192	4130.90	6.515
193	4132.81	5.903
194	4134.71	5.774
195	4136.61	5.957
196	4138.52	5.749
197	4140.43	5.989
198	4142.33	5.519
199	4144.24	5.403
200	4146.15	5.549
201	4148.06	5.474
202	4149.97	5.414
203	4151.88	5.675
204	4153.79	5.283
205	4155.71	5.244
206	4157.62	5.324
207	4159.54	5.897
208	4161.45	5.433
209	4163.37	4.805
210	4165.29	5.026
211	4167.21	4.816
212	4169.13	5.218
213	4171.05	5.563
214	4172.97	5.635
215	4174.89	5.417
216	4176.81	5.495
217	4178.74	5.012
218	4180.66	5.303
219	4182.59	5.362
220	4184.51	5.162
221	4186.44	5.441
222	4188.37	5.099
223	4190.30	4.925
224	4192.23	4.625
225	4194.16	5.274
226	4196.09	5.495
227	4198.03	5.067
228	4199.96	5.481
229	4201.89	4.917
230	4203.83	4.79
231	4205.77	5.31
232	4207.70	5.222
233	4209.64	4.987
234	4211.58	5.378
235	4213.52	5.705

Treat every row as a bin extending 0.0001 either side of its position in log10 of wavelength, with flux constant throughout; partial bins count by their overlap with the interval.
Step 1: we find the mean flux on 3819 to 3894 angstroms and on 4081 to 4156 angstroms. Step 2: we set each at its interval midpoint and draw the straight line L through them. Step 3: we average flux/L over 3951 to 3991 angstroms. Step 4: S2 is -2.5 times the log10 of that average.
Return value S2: 0.36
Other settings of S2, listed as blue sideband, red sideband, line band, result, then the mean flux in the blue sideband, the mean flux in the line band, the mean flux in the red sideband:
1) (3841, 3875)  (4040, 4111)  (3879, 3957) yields 0.267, 10.8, 7.54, 6.6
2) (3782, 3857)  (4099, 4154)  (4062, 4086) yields 0.174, 15.2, 6.5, 6.07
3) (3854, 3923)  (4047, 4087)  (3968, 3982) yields 0.154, 8.66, 6.66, 6.64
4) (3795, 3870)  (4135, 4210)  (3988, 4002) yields 0.447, 14.8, 6.82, 5.32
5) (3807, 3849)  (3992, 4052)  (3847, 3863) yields 0.371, 16.9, 11.1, 6.87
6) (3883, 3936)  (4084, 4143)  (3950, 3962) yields 0.102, 7.72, 6.73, 6.27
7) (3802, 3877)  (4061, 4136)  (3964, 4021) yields 0.376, 14.3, 6.8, 6.4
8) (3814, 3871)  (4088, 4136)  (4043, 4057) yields 0.185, 14.2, 6.87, 6.33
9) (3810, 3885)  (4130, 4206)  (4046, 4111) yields 0.161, 13.5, 6.58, 5.38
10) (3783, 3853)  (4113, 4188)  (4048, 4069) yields 0.234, 15.6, 6.77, 5.66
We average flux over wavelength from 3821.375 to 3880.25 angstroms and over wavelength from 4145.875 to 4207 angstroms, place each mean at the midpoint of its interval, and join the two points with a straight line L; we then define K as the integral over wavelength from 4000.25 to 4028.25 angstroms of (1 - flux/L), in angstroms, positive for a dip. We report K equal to 6.9 angstroms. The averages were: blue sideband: 12.7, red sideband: 5.26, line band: 6.75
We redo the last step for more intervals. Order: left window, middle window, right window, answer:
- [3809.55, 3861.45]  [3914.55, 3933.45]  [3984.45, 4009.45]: 6.3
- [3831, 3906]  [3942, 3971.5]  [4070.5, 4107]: 6.8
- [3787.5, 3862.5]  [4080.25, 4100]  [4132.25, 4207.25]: 3.0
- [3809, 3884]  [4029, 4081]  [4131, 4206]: 9.4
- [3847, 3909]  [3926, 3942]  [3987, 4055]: 2.7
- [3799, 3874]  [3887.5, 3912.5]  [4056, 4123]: 9.0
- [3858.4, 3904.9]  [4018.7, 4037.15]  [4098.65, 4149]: 0.8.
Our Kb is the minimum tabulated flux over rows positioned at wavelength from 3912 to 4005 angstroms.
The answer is 5.943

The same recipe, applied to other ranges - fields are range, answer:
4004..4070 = 6.285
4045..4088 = 6.078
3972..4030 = 5.96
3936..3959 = 6.321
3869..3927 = 6.808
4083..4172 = 4.805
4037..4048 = 6.722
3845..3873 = 8.794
